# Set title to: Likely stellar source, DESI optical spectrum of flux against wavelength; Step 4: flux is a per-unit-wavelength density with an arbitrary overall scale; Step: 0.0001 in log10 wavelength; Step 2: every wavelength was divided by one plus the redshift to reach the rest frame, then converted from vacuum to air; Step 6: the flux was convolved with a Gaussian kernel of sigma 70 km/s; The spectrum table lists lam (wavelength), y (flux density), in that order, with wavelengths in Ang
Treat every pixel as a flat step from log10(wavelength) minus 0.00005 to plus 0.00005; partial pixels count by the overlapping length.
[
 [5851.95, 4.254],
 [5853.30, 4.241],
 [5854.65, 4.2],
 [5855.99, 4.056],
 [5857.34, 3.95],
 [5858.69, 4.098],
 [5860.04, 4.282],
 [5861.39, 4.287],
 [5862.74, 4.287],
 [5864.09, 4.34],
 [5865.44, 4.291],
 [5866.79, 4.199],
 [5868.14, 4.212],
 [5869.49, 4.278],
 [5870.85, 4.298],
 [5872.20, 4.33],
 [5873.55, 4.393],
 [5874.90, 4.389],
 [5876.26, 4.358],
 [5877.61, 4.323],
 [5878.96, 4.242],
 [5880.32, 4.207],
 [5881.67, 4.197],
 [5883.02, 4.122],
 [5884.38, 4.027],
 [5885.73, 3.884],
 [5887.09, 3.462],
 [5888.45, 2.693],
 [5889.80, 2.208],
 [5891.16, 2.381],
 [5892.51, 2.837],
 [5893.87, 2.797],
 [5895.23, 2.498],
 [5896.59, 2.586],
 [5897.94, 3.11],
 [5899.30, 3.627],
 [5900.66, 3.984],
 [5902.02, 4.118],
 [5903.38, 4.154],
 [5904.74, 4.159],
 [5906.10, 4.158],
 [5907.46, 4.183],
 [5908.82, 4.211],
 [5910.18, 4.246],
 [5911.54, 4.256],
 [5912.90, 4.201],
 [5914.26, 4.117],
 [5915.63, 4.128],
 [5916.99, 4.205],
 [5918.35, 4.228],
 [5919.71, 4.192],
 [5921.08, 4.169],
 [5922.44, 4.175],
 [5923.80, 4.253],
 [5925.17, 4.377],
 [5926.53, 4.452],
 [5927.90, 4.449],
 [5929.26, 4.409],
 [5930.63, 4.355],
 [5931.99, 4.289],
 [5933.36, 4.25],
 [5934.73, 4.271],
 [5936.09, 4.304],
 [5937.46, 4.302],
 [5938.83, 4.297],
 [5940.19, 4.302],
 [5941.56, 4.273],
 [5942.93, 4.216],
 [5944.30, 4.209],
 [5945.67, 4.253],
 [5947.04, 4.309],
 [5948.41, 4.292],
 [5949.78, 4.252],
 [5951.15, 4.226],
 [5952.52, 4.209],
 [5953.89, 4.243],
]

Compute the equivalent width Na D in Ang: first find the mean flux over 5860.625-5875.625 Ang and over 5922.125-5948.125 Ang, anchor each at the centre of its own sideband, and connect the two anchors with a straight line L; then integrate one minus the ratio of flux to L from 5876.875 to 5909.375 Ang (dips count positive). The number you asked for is 5.4 Ang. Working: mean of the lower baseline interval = 4.3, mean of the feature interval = 3.59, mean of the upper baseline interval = 4.3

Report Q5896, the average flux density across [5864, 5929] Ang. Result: 3.93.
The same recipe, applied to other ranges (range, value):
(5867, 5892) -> 3.89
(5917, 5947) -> 4.29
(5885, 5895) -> 2.88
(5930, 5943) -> 4.29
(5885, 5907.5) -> 3.32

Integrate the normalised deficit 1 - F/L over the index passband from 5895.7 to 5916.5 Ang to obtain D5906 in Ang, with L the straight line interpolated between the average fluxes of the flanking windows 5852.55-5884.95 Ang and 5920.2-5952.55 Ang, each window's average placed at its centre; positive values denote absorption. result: 1.6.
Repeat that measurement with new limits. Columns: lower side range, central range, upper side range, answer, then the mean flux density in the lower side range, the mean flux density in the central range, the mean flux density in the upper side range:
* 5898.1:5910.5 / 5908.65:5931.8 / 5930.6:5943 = -0.5 Ang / 4.05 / 4.26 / 4.29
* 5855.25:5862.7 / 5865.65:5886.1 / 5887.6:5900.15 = -4.5 Ang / 4.15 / 4.24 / 2.78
